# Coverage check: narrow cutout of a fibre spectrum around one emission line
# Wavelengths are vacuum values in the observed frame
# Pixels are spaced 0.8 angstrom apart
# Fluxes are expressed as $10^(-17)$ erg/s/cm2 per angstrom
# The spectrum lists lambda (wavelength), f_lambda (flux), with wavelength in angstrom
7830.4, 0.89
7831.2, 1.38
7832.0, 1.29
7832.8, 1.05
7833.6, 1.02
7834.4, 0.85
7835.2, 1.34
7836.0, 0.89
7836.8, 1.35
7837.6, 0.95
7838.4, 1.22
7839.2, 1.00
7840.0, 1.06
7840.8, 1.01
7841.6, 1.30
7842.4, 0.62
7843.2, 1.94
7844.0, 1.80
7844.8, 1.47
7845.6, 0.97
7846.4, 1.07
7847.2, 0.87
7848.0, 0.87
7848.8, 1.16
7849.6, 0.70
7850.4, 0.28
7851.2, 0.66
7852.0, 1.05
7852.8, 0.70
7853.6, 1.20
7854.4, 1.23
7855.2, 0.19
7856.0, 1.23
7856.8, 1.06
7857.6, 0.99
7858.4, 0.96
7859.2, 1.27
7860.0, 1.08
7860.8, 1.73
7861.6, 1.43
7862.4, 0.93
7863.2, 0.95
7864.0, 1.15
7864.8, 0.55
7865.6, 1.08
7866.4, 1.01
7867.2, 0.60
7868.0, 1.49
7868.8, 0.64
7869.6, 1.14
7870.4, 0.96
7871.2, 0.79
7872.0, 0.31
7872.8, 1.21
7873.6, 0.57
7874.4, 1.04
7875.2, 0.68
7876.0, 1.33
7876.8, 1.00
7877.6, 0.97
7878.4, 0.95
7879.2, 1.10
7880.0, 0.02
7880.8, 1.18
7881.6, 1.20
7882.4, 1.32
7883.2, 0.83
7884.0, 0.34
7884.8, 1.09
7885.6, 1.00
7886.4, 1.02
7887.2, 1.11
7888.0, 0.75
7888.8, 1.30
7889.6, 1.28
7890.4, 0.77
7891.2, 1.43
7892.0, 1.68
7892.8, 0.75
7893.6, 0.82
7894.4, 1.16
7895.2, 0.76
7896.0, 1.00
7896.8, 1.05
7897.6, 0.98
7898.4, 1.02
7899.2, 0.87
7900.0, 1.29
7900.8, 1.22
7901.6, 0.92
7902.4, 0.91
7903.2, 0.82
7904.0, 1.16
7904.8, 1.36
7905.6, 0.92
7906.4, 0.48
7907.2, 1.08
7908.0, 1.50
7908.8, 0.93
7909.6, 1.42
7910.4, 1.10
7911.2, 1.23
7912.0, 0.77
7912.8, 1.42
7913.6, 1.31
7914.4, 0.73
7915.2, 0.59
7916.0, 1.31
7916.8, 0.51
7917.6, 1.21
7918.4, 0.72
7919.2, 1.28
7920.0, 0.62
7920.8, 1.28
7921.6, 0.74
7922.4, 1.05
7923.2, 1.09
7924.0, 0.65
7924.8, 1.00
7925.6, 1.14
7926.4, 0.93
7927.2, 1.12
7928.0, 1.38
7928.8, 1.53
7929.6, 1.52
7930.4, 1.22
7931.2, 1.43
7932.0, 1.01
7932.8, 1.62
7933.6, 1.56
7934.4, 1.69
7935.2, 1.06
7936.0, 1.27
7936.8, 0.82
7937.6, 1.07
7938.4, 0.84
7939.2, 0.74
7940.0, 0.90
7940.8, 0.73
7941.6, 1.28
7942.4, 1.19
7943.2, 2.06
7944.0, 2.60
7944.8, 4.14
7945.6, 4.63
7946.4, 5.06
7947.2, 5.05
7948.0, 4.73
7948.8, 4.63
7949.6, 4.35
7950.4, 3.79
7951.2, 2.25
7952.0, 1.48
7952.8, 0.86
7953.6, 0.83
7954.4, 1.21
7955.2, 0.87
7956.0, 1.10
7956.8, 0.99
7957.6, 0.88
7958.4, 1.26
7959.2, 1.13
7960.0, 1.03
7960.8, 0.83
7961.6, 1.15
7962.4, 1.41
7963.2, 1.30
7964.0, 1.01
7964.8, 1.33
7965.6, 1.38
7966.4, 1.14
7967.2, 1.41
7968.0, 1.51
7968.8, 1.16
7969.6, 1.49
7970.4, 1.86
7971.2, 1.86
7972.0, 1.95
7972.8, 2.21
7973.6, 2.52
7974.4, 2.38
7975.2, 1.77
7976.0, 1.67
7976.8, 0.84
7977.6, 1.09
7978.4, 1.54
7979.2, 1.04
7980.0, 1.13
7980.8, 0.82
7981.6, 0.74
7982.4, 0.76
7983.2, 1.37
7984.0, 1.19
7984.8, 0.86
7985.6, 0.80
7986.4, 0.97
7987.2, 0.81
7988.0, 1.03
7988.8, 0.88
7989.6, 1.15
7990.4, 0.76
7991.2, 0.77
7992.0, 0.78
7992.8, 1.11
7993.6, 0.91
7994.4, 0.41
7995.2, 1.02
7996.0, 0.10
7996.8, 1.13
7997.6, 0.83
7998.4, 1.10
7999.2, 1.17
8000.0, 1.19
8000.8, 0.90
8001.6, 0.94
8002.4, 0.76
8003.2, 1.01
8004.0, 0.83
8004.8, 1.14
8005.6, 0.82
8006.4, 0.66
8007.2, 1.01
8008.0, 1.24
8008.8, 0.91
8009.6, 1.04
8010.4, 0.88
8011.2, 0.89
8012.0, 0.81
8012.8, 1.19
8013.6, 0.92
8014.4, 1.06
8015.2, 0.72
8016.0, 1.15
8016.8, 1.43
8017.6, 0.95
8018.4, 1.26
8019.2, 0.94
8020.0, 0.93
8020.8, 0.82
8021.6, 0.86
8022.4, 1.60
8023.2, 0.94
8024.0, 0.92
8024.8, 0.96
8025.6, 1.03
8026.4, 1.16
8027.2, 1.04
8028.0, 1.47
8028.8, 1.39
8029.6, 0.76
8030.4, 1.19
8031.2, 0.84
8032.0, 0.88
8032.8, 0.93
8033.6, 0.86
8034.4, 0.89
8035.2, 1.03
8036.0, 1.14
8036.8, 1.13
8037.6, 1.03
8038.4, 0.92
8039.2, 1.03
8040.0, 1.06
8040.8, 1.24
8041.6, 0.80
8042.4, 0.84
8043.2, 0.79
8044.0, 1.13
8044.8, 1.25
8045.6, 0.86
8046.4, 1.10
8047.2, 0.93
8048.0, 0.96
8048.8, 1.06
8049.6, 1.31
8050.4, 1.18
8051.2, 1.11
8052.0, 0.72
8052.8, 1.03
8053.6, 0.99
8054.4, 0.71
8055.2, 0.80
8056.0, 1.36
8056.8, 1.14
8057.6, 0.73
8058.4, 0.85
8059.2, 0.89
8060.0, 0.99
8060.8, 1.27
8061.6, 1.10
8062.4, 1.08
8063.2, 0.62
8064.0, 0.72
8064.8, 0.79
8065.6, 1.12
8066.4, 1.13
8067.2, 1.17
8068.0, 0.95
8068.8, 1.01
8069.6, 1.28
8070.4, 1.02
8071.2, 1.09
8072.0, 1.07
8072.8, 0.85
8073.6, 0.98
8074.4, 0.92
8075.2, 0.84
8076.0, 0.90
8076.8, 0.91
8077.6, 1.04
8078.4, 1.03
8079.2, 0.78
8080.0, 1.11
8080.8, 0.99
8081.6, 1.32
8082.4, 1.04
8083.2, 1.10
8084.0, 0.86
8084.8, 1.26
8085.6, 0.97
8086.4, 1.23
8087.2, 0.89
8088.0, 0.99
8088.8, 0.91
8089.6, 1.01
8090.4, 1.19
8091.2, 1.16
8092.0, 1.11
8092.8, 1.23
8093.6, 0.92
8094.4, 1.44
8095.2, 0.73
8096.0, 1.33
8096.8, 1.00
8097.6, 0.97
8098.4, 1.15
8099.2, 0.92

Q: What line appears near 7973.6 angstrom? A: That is [N II] 6583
